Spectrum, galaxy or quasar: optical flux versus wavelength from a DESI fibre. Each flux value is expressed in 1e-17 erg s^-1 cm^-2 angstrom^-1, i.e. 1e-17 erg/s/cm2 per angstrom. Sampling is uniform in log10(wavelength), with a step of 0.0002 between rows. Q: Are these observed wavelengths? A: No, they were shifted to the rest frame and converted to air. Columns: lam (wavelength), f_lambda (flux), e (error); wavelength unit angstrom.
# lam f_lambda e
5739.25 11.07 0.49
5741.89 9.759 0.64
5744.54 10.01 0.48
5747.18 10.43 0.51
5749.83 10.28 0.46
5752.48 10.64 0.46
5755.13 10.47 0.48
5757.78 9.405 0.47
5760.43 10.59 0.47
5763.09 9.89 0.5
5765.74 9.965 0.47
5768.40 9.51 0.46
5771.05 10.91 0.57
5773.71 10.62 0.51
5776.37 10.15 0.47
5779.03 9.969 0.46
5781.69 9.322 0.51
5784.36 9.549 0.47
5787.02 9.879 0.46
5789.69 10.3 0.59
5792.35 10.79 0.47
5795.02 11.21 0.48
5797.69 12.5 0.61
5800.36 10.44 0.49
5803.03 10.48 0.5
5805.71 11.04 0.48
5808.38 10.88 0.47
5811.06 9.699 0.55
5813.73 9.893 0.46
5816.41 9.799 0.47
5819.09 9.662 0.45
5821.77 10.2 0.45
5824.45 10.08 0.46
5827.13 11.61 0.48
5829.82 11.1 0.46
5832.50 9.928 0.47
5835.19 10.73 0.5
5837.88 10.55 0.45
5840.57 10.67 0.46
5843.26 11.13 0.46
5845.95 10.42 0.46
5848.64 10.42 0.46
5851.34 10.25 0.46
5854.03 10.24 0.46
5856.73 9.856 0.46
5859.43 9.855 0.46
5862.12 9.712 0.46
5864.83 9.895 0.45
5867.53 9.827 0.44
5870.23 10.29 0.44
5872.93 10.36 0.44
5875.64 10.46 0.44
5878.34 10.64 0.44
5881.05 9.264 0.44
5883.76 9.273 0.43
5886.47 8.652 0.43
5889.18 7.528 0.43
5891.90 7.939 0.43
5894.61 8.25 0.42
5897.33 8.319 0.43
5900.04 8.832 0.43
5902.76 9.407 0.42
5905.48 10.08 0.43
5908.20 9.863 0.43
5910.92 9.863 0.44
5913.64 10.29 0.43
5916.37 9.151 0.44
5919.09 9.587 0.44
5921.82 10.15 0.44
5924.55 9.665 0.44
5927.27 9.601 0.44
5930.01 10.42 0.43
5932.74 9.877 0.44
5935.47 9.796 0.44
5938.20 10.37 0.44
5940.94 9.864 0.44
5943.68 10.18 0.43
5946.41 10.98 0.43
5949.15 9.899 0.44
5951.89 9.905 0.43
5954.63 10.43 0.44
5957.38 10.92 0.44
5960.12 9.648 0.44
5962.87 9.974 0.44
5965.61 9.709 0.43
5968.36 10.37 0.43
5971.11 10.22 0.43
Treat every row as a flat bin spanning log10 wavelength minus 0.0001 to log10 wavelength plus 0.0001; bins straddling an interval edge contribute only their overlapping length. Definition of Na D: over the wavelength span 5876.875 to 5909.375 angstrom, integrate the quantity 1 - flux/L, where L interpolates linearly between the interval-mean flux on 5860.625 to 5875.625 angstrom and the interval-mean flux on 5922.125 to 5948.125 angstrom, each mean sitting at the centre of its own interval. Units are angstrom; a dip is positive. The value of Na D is 3.4 angstrom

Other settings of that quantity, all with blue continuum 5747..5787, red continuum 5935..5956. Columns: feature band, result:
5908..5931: 0.79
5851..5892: 1.98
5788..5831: -2.03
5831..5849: -0.75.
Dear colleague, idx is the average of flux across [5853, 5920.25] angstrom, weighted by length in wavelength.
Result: 9.49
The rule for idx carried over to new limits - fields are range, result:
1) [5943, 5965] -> 10.2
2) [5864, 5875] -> 10.1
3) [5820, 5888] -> 10.2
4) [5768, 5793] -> 10.1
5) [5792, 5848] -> 10.6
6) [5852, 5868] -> 9.92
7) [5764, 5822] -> 10.3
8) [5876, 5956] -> 9.6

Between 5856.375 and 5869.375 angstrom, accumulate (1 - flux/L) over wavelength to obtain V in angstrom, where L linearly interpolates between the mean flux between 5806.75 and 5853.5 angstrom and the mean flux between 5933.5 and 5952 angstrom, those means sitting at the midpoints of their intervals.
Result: 0.6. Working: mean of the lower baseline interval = 10.4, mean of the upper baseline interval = 10.2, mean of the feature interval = 9.85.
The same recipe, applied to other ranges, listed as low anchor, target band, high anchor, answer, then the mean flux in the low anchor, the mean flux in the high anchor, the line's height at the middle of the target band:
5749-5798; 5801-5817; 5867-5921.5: -0.5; 10.3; 9.4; 10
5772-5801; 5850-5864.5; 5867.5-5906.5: -0.6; 10.4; 9.25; 9.6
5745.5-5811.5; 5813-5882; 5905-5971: -0.4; 10.4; 10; 10.2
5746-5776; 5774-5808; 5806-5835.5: -0.6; 10.2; 10.3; 10.3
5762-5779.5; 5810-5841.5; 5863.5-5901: -2.0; 10.2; 9.26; 9.71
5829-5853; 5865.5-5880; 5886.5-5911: -1.0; 10.6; 8.83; 9.61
